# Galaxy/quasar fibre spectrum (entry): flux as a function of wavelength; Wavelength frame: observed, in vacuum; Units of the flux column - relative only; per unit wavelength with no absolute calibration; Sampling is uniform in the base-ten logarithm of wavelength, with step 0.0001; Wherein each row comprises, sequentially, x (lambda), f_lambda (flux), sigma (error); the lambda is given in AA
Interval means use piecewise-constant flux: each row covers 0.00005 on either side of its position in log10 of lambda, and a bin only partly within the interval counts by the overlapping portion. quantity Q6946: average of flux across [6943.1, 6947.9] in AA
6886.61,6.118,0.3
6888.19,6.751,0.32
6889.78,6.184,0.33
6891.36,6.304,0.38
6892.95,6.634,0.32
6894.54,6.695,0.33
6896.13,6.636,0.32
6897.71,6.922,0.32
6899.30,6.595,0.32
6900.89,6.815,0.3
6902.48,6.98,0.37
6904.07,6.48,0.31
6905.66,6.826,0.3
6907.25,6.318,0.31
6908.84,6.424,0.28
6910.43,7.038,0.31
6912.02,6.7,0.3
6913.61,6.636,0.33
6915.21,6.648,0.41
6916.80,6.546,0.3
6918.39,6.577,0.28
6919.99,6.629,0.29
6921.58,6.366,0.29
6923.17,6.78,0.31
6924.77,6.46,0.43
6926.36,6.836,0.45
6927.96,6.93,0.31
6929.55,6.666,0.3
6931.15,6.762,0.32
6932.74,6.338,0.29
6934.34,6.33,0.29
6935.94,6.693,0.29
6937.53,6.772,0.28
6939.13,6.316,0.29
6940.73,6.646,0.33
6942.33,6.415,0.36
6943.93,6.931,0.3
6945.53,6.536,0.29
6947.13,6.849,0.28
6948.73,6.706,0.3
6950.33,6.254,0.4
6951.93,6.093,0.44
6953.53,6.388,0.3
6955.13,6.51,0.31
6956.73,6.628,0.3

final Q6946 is 6.77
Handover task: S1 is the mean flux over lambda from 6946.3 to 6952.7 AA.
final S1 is 6.48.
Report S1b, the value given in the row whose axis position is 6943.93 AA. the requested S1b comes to 6.931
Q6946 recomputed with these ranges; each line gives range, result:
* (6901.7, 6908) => 6.65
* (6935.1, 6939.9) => 6.6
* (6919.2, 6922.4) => 6.51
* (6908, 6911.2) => 6.73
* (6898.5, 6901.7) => 6.7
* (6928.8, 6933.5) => 6.59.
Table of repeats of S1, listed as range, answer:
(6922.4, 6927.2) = 6.69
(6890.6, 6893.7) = 6.46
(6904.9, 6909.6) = 6.52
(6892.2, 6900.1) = 6.7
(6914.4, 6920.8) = 6.59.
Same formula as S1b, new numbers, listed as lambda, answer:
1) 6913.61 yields 6.636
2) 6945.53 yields 6.536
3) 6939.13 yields 6.316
